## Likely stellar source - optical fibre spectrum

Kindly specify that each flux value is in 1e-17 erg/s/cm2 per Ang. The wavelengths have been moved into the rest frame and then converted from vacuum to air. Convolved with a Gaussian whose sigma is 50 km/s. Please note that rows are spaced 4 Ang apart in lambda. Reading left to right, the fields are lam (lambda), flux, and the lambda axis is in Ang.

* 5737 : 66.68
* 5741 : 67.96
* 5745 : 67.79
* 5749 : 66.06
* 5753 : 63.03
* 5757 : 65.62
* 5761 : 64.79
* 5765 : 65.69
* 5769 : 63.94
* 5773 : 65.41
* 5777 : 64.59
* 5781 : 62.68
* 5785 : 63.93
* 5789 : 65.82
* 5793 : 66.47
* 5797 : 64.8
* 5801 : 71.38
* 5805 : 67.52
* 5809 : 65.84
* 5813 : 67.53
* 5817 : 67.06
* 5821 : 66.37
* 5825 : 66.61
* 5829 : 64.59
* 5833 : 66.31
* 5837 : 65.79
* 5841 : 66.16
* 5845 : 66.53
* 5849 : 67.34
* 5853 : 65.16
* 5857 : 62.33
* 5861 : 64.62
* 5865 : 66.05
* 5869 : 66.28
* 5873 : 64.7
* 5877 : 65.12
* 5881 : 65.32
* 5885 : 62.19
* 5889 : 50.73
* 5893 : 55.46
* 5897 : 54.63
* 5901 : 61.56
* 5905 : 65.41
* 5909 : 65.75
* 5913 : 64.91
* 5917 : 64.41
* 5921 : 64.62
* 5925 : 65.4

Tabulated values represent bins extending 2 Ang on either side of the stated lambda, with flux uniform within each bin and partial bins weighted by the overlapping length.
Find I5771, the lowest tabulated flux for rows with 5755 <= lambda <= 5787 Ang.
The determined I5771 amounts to 62.68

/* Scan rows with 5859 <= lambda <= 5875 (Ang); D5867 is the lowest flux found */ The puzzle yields 64.62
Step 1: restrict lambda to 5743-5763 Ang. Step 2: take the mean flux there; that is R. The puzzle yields 65.5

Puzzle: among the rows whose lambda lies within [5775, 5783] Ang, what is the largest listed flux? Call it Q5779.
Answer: 64.59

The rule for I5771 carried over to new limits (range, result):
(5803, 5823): 65.84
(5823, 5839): 64.59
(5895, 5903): 54.63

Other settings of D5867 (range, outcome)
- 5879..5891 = 50.73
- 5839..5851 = 66.16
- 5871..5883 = 64.7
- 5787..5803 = 64.8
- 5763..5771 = 63.94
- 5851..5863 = 62.33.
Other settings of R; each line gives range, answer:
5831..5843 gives 66.1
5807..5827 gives 66.7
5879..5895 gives 58.4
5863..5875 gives 65.7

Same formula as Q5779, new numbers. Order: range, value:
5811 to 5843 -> 67.53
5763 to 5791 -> 65.82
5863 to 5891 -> 66.28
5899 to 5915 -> 65.75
